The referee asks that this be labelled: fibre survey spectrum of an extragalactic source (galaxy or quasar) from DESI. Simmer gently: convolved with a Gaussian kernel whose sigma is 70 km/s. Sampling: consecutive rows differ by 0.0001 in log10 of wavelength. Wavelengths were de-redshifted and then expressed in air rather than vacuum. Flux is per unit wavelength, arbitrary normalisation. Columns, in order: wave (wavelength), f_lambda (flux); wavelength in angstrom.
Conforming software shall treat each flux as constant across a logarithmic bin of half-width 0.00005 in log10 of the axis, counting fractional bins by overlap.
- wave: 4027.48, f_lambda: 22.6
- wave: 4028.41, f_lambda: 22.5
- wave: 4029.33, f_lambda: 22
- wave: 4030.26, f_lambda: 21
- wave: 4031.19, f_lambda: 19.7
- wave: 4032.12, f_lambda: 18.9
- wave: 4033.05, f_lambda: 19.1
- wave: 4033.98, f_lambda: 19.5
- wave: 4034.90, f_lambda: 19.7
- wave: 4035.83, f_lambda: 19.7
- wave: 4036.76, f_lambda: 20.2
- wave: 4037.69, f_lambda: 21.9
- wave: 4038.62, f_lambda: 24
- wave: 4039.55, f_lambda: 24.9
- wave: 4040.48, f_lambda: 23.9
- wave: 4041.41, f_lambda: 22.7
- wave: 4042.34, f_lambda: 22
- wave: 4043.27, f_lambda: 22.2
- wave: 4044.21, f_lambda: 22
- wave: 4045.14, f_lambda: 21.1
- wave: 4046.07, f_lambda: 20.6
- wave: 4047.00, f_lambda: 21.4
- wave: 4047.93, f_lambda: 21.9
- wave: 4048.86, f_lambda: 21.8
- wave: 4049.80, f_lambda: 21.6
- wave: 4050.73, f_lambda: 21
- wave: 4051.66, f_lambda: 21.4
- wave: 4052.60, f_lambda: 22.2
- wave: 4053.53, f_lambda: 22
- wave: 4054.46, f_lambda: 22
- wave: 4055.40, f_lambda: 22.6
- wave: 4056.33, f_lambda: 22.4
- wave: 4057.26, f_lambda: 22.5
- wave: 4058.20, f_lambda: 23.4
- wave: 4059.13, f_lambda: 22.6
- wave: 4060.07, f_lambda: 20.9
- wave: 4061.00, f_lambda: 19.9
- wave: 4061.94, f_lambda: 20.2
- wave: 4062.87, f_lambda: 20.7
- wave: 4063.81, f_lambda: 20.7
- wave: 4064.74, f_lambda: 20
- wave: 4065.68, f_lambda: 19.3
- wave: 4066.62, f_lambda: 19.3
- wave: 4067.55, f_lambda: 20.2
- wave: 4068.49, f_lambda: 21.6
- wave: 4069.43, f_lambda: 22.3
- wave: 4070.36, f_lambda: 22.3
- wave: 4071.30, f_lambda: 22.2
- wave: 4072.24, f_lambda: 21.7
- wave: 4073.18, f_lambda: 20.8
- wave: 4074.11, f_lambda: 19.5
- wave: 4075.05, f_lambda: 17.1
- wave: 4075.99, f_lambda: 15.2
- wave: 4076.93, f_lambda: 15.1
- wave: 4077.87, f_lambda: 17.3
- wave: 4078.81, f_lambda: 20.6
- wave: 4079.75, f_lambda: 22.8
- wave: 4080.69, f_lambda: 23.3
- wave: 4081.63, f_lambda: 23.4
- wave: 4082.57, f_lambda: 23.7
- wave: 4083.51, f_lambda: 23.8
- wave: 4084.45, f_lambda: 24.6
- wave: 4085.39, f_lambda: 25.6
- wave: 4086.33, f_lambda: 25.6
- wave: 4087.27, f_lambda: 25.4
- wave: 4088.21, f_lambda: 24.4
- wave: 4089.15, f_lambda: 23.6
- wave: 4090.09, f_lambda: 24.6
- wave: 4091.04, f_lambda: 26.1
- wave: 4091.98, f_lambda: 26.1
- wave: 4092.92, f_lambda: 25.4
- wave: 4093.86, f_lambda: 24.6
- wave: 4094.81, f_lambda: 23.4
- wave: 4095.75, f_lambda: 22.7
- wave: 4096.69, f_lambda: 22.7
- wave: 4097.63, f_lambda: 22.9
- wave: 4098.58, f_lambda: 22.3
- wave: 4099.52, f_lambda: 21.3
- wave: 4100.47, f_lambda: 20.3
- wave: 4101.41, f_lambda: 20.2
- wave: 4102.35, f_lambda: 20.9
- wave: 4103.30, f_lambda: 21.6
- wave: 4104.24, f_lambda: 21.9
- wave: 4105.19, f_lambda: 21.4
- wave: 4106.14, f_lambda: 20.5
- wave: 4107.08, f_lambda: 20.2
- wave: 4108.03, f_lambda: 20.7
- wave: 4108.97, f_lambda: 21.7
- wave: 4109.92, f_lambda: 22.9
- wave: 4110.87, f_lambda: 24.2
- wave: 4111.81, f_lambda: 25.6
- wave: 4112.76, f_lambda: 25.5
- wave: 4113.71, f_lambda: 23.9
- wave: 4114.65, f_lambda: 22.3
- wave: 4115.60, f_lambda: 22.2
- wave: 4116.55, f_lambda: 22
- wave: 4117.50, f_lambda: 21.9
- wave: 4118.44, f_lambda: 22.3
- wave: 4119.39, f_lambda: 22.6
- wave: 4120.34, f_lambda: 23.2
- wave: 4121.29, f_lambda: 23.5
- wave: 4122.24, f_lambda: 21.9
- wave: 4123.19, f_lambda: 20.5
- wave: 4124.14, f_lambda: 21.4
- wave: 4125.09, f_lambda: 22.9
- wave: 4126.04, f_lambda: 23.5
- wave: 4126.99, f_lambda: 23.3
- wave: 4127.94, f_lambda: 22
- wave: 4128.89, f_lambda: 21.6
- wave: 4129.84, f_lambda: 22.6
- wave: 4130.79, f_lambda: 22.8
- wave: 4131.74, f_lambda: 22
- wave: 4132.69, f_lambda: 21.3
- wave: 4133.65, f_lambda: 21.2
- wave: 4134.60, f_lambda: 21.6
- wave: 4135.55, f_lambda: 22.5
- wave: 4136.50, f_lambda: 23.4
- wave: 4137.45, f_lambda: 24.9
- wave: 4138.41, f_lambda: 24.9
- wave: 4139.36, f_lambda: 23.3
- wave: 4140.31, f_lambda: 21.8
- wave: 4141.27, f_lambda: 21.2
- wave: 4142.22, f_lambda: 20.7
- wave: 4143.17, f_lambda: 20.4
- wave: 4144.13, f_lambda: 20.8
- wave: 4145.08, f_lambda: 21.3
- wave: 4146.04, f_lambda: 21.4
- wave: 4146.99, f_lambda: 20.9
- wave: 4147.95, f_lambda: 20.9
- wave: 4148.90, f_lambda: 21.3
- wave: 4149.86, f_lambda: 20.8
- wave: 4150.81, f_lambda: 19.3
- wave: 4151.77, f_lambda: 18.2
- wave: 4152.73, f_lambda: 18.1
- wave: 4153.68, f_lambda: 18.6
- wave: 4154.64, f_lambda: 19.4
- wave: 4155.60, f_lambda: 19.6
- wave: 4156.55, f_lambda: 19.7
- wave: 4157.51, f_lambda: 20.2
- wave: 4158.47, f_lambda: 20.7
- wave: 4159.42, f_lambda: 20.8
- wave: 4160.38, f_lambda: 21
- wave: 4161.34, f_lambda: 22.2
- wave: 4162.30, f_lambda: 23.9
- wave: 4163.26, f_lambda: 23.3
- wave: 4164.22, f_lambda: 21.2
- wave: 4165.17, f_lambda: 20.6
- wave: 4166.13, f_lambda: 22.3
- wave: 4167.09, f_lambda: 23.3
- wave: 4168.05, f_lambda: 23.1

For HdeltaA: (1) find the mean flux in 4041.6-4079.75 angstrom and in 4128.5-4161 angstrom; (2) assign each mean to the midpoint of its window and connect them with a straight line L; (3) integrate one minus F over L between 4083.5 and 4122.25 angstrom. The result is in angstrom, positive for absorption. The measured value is -3.8 angstrom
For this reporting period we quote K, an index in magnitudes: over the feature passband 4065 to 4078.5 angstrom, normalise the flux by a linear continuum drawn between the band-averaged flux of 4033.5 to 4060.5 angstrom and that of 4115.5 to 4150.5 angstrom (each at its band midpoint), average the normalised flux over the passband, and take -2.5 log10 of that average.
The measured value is 0.123 mag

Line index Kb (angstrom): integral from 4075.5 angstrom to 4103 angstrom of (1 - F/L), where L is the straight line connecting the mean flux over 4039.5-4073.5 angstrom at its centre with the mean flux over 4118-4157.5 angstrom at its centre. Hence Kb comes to -1.4 angstrom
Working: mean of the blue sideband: 21.6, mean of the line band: 22.7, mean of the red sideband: 21.5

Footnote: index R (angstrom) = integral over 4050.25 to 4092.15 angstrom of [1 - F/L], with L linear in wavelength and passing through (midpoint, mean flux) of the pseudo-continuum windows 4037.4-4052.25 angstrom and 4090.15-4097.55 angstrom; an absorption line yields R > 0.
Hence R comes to 2.8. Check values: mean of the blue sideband 22.1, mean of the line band 21.8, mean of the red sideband 24.4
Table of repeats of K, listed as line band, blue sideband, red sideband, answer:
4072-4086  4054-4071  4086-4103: 0.071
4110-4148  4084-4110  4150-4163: -0.046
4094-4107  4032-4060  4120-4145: 0.017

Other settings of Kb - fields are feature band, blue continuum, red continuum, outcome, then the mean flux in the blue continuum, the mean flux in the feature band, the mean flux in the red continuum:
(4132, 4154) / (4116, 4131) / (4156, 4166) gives 0.6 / 22.4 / 21.3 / 21.4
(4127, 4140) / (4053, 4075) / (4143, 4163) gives -1.3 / 21.2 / 22.6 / 20.5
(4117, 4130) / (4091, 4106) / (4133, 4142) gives 0.2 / 22.6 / 22.4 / 22.7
